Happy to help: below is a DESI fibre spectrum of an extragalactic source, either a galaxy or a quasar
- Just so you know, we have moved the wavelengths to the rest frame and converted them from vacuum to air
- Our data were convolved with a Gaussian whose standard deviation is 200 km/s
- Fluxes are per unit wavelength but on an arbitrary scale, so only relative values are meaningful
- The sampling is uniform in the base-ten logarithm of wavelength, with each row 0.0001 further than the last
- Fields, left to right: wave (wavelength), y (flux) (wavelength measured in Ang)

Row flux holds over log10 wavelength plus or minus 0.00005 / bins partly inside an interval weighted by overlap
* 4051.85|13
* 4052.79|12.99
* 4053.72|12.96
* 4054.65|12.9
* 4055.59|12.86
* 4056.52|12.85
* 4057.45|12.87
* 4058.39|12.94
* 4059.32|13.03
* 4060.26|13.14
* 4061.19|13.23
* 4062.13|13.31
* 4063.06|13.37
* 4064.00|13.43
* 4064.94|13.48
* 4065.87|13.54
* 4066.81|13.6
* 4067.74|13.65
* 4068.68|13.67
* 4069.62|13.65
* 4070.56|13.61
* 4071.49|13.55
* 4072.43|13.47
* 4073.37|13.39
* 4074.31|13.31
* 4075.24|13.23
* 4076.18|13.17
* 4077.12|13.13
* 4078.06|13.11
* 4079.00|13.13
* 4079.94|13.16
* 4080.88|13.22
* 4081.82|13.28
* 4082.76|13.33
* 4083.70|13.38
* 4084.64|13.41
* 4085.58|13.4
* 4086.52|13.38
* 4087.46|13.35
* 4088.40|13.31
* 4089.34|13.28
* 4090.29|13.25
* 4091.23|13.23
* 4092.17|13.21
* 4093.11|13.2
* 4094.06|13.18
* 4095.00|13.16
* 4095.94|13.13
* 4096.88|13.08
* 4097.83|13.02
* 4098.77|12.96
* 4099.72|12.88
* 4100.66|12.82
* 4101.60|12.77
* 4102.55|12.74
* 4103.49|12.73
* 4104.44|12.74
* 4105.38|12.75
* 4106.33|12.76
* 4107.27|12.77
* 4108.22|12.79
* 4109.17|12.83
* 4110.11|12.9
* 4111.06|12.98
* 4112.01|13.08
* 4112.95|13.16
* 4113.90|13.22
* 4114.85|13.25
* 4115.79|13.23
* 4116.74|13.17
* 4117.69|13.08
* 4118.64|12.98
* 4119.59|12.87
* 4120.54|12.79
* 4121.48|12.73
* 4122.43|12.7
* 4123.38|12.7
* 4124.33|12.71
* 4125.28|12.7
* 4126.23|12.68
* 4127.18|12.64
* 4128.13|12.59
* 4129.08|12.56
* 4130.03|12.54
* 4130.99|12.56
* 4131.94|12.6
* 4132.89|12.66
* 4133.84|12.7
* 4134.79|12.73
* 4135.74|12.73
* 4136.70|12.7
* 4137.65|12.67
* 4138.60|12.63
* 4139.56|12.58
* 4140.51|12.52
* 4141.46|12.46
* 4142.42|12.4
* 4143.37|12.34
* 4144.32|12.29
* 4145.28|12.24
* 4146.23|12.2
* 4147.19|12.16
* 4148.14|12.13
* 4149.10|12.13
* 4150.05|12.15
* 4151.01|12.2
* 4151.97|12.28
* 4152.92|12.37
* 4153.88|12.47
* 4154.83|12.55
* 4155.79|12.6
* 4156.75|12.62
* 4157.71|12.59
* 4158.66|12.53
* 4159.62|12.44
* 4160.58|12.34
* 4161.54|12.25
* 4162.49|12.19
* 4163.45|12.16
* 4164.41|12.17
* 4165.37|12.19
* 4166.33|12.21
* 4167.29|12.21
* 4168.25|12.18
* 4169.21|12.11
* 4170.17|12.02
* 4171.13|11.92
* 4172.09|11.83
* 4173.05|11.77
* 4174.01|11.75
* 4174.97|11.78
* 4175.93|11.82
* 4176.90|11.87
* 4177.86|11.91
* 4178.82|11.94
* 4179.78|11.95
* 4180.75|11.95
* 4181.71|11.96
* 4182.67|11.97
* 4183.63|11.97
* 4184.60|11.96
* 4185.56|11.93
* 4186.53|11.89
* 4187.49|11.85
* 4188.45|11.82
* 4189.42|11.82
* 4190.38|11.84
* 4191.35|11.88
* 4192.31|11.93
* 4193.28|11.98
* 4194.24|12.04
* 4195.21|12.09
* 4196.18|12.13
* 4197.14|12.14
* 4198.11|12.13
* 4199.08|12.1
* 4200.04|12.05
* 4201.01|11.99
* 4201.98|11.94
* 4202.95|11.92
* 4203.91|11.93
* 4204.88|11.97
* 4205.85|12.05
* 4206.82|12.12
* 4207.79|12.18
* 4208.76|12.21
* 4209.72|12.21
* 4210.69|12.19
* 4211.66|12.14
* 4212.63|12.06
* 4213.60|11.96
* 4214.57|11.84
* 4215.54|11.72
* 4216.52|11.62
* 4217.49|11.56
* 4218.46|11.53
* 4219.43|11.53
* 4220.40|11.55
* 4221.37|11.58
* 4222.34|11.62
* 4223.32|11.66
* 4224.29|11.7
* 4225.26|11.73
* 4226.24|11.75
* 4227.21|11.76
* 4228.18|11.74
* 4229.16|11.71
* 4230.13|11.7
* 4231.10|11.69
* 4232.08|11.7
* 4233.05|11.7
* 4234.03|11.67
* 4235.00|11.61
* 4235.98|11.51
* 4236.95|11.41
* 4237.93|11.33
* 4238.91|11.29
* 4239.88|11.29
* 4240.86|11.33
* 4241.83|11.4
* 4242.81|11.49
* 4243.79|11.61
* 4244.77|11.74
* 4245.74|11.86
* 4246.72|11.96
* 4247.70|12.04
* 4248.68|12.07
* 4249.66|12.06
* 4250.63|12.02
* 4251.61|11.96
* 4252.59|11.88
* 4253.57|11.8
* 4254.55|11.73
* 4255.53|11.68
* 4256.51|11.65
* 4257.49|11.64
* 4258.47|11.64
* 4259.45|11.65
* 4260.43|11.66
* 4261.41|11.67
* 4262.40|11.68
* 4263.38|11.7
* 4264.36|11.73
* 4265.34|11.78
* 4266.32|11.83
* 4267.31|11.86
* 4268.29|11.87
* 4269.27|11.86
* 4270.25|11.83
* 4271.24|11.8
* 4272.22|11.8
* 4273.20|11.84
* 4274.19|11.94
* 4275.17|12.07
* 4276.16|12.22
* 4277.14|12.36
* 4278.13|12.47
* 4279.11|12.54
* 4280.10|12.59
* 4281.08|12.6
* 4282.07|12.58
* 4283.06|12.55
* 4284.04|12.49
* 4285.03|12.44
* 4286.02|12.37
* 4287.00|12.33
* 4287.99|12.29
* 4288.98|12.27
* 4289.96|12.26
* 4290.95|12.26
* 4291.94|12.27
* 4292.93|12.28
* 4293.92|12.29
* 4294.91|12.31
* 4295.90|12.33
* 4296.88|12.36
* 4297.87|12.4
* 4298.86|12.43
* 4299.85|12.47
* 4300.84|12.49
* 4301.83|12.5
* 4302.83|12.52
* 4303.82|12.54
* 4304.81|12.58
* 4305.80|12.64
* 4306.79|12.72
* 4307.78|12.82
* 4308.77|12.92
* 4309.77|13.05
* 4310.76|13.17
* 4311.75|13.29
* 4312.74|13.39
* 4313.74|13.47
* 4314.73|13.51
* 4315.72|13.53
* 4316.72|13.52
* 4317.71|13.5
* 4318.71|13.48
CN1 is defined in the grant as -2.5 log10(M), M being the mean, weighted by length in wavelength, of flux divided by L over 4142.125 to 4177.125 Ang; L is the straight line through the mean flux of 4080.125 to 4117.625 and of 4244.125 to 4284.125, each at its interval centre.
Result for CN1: 0.04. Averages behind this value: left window 13.1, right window 12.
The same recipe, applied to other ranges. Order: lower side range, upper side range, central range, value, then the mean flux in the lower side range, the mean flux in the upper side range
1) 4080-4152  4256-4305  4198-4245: 0.06 mag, 12.8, 12.2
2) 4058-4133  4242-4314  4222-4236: 0.07 mag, 13.1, 12.2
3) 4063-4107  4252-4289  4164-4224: 0.05 mag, 13.2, 12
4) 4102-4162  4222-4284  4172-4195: 0.04 mag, 12.6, 11.8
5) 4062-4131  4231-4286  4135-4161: 0.02 mag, 13.1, 11.9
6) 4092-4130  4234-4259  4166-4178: 0.04 mag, 12.9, 11.7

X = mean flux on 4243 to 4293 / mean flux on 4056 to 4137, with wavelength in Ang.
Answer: 0.9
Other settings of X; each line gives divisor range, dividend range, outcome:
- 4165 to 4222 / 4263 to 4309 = 1.03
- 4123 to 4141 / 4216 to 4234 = 0.92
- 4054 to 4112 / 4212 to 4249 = 0.89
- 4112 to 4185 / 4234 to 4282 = 0.95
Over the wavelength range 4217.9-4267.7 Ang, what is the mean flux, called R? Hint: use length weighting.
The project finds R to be 11.7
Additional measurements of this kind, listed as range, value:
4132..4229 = 12.1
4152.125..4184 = 12.1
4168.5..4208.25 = 12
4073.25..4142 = 13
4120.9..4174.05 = 12.4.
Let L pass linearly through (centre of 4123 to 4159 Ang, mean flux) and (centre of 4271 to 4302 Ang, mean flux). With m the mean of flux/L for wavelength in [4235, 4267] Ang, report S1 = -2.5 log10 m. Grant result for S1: 0.061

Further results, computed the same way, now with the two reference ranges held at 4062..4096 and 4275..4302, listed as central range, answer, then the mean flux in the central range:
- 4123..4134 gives 0.04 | 12.6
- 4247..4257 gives 0.06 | 11.9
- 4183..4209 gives 0.07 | 12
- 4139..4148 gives 0.06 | 12.3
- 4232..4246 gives 0.10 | 11.5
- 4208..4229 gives 0.08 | 11.8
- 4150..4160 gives 0.05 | 12.4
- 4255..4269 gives 0.07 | 11.7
